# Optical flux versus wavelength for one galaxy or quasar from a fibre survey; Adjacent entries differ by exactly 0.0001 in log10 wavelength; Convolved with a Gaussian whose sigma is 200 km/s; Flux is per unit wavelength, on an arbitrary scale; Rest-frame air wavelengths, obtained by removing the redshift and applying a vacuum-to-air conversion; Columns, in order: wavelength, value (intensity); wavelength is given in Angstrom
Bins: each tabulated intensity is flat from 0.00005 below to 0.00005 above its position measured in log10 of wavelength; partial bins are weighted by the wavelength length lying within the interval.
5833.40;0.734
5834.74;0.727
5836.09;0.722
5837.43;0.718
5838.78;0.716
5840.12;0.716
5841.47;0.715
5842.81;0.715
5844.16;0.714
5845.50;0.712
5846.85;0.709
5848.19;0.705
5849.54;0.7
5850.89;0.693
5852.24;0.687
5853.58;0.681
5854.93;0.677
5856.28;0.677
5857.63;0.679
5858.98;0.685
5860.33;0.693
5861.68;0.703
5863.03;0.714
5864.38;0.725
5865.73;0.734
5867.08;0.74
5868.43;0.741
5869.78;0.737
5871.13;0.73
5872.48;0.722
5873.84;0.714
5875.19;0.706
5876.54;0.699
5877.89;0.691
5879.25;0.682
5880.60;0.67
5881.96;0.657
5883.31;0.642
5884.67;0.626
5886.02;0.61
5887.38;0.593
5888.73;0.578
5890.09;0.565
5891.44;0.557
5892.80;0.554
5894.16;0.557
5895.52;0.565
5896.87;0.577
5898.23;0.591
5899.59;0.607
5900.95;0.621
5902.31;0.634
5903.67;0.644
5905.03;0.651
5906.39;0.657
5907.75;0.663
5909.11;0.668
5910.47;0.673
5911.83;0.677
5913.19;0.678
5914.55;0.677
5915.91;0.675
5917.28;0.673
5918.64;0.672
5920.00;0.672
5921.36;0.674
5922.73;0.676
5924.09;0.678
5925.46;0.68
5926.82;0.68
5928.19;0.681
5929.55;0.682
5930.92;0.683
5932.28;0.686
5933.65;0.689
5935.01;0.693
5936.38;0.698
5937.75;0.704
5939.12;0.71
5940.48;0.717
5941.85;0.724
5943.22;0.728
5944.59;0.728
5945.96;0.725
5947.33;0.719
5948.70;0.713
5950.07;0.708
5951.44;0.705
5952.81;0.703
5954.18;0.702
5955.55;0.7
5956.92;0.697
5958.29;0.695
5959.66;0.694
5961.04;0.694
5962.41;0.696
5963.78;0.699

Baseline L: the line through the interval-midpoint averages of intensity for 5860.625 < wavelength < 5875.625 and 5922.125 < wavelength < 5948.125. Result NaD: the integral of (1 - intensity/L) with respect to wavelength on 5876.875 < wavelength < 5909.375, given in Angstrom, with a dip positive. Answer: 4.3 Angstrom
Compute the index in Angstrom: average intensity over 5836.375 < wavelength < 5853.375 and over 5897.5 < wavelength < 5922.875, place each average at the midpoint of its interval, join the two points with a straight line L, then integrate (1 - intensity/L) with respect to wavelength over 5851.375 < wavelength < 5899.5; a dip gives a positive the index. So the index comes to 1.65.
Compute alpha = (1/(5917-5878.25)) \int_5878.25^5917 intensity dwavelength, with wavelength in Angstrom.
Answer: 0.628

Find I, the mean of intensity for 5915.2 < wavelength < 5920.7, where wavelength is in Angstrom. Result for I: 0.673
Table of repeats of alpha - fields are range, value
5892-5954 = 0.671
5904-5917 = 0.668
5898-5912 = 0.645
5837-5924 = 0.67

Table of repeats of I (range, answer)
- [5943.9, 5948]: 0.723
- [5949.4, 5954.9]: 0.705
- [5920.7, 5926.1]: 0.676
